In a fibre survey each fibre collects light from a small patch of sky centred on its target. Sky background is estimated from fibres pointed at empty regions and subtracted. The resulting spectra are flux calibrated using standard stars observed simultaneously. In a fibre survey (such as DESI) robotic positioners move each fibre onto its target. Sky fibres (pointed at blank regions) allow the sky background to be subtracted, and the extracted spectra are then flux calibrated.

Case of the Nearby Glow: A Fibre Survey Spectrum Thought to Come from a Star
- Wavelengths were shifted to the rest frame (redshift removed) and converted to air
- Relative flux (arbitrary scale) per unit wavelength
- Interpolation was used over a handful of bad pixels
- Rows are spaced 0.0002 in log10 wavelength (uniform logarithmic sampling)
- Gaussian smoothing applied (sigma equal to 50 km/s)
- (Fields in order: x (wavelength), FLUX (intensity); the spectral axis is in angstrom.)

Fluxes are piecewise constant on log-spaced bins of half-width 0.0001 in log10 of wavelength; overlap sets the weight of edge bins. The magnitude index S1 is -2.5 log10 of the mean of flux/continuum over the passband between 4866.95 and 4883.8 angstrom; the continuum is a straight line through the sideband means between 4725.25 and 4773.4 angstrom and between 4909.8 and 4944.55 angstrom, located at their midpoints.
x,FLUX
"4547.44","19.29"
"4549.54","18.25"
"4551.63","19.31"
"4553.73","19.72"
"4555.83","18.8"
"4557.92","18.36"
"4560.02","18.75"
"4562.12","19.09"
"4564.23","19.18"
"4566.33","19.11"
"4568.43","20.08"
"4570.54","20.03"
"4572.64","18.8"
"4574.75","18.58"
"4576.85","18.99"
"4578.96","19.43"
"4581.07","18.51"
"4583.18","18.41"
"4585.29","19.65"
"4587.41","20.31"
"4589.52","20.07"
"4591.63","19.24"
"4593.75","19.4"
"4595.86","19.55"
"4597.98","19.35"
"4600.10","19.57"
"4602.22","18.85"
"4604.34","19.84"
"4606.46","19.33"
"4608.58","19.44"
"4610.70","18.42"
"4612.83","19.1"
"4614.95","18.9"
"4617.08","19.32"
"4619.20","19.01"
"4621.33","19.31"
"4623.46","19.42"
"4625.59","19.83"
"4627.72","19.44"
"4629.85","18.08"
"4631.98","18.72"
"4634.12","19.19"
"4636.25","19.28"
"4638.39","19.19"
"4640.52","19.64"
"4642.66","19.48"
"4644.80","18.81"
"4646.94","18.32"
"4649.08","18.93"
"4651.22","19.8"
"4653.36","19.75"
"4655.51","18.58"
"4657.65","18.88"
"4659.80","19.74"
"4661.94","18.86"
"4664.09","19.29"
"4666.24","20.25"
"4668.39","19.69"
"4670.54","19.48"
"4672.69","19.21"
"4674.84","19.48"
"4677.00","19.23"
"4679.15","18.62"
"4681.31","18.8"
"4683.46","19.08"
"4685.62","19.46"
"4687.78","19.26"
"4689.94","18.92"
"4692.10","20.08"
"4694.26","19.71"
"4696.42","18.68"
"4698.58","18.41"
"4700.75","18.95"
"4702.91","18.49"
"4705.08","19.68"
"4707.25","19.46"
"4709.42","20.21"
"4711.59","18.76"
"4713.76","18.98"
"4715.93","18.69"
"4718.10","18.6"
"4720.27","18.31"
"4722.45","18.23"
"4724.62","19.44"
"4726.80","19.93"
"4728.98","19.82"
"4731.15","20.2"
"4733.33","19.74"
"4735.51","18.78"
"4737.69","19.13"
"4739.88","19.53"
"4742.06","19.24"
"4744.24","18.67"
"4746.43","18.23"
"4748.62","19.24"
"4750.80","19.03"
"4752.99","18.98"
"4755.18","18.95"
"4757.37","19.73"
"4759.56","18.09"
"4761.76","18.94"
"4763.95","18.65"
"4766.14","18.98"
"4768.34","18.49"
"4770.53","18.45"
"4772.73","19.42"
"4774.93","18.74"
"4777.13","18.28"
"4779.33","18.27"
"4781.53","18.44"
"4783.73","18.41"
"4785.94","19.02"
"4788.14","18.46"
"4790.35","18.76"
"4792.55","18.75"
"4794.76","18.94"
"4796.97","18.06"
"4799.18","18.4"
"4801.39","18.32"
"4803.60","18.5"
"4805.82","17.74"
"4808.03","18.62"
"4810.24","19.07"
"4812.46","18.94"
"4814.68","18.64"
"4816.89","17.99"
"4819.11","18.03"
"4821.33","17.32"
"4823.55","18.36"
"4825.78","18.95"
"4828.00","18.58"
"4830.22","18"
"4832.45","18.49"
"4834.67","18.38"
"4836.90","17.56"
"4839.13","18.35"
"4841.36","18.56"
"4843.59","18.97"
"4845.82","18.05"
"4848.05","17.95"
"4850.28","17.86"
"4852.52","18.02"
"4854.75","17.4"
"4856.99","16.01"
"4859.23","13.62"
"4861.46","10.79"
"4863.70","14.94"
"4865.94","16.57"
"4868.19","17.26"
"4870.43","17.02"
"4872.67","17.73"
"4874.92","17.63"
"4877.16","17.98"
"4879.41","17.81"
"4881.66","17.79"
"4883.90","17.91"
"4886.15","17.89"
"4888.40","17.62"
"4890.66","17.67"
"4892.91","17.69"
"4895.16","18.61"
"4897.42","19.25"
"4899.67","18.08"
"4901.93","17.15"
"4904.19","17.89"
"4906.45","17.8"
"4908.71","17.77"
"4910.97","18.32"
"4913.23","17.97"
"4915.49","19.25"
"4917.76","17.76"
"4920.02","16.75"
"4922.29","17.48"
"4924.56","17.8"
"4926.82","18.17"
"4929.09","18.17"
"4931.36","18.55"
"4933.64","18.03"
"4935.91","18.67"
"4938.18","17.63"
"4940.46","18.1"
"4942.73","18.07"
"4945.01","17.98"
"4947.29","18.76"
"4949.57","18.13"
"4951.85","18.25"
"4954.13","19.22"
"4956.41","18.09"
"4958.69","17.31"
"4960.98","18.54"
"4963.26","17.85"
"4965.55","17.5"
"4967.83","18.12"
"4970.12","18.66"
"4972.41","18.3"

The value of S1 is 0.04 mag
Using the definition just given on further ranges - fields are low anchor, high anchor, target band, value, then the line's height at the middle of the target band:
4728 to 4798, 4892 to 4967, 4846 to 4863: 0.15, 18.4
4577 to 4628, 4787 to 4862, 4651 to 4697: -0.02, 18.9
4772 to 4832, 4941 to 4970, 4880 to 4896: 0.03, 18.3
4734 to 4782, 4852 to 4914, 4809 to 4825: -0.02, 18.1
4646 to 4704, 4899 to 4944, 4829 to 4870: 0.08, 18.3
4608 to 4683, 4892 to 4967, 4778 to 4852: 0.01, 18.5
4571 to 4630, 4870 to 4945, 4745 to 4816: -0.01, 18.5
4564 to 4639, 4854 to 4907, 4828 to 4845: -0.06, 17.4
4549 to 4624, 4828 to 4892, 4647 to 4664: -0.03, 18.7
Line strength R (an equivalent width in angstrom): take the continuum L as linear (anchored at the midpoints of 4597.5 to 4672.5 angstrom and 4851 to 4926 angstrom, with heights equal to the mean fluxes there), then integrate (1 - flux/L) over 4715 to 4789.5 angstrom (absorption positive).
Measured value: -2.3 angstrom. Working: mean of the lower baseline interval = 19.2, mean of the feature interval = 18.9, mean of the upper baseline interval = 17.3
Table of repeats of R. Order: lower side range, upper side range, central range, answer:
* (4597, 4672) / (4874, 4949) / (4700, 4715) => -0.2 angstrom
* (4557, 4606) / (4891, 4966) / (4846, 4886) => 3.3 angstrom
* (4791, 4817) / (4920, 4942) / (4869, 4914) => 0.7 angstrom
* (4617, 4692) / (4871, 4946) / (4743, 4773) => -0.2 angstrom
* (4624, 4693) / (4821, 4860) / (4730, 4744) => -0.6 angstrom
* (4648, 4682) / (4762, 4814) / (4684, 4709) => -0.1 angstrom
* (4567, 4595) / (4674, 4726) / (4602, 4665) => 0.2 angstrom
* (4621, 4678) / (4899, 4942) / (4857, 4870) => 2.4 angstrom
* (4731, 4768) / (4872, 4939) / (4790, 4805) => 0.2 angstrom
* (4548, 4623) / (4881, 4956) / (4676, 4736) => -1.2 angstrom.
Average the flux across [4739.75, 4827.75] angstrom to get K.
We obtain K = 18.6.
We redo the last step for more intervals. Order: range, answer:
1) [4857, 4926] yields 17.3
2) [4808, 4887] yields 17.6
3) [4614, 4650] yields 19.1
